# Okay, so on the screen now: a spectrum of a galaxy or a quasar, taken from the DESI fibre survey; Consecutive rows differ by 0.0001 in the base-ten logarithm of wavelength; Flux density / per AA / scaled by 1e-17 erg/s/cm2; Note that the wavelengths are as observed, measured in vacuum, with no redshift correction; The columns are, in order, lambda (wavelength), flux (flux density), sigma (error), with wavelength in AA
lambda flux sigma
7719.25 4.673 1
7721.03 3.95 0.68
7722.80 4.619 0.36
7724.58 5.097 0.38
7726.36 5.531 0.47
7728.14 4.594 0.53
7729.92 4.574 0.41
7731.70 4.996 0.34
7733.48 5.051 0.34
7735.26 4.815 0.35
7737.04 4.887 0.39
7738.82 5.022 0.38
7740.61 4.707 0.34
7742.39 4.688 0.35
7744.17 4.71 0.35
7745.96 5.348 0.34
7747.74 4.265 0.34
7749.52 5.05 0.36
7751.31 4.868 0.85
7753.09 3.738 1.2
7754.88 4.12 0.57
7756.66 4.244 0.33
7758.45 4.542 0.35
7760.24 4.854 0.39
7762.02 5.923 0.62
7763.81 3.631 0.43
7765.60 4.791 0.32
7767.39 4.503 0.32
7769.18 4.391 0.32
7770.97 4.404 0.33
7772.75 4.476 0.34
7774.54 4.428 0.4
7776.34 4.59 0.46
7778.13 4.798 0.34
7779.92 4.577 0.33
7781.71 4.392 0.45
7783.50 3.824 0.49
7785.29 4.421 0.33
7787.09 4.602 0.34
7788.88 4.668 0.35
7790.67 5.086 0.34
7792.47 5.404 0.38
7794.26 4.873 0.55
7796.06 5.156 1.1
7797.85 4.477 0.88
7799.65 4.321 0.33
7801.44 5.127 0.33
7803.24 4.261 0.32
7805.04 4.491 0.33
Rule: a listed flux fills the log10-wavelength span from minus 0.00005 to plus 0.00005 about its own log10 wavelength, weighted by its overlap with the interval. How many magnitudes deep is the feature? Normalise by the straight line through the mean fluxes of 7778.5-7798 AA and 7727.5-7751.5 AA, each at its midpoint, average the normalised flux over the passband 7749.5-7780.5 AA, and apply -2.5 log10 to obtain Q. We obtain 0.05 mag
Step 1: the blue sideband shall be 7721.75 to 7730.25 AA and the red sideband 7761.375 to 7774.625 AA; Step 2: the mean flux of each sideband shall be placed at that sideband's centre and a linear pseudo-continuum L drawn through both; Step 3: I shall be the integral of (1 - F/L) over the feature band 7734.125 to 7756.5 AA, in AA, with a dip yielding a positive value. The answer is 0.3 AA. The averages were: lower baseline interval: 4.89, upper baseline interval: 4.55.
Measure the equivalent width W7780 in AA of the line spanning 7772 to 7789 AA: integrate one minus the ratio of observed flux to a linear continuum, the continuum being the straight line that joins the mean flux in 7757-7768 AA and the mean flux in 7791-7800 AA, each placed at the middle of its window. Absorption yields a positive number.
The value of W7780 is 1.2 AA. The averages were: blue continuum 4.69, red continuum 4.89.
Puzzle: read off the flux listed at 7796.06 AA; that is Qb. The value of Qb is 5.156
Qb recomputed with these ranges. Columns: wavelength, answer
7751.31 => 4.868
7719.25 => 4.673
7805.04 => 4.491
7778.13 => 4.798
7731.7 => 4.996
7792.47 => 5.404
